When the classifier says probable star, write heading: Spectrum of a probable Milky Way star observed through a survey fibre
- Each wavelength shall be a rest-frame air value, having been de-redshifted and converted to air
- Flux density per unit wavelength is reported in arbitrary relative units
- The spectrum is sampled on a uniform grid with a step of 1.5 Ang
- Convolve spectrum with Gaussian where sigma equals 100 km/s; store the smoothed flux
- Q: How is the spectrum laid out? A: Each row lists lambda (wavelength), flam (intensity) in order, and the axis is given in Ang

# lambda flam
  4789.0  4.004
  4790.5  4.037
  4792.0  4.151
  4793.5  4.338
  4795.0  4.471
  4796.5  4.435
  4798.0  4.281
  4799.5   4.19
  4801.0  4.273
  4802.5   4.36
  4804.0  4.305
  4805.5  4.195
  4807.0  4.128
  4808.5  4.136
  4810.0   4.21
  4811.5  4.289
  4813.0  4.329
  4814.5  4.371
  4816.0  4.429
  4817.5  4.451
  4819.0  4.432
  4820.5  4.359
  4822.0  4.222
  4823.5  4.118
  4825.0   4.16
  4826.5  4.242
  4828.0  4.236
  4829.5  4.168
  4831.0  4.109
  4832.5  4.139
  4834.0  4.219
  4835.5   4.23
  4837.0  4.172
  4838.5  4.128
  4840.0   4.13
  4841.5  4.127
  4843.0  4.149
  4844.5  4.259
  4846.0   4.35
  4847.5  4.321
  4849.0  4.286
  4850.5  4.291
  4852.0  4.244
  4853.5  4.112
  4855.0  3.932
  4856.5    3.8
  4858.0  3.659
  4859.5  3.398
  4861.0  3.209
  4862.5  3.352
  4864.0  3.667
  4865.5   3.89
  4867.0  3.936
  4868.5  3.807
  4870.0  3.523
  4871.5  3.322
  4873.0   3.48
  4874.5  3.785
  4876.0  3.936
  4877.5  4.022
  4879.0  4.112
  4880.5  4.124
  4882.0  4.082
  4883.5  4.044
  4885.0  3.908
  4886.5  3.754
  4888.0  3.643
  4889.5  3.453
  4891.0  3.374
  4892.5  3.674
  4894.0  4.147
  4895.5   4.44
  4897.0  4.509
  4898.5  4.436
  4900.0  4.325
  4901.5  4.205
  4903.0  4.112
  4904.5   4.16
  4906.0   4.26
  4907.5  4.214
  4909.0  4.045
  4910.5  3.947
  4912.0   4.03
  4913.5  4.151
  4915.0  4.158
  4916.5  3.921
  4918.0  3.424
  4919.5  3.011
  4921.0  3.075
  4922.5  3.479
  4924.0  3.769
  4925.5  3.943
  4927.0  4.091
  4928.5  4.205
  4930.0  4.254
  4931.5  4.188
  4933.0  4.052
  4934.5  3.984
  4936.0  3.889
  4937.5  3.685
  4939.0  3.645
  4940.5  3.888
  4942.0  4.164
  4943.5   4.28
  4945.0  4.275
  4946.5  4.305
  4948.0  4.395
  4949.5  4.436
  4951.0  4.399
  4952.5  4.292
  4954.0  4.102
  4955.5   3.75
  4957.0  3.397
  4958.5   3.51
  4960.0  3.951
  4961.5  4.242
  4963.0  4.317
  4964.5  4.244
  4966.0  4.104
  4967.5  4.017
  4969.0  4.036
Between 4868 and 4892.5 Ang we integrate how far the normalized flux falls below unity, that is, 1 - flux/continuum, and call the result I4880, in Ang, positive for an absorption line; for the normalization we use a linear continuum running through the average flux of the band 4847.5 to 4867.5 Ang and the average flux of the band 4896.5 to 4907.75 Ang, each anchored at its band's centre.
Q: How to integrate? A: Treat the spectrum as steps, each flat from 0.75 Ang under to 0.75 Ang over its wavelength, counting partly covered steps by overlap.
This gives 1.8 Ang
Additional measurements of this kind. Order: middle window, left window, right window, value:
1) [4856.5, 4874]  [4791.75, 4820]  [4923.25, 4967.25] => 2.59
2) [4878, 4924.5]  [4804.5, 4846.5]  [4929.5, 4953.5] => 2.57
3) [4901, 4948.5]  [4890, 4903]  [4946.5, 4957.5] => 1.84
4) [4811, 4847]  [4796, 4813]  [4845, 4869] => -1.37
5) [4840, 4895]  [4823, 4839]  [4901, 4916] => 3.70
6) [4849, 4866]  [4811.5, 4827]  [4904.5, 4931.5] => 1.45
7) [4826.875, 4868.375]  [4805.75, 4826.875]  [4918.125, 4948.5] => 1.61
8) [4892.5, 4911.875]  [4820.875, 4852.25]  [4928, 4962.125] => -0.43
